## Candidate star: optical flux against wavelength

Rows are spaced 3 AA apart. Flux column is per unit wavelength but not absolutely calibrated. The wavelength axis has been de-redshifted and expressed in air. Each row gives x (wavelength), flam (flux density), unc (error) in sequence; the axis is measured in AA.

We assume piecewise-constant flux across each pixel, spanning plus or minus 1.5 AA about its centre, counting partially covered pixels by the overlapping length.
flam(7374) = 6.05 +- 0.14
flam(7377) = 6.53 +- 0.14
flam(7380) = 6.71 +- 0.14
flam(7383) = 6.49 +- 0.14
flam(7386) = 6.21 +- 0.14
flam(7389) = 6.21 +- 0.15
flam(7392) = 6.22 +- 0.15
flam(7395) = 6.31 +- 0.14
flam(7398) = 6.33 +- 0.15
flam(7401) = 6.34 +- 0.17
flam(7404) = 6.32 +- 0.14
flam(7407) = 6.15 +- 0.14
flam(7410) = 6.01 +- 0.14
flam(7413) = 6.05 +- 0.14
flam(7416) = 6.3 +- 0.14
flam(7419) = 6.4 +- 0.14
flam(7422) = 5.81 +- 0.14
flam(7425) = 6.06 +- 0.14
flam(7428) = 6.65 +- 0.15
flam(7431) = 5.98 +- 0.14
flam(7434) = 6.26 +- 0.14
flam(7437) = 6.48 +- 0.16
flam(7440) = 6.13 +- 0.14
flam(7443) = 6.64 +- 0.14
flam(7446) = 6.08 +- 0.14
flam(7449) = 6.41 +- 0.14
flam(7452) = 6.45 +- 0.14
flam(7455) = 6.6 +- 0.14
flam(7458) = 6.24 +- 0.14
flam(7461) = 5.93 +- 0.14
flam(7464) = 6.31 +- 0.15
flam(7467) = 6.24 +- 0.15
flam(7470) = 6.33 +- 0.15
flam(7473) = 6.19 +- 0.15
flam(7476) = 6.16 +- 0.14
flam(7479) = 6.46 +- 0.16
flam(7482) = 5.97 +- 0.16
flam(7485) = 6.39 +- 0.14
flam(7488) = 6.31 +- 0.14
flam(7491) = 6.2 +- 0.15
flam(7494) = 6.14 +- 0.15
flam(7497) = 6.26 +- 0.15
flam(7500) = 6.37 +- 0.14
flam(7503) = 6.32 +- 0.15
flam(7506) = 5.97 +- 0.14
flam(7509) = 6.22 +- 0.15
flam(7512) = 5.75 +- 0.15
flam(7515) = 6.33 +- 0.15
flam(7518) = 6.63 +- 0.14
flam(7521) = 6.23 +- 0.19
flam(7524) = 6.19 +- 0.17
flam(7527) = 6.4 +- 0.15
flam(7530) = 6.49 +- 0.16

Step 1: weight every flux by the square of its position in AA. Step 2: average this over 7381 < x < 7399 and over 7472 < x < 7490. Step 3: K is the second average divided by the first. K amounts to 1.02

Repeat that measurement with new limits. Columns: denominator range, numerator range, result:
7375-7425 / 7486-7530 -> 1.03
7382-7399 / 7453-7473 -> 1.02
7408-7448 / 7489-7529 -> 1.02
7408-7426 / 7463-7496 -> 1.04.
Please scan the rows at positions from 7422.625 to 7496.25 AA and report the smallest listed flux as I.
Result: 5.93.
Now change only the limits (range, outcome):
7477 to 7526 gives 5.75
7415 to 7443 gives 5.81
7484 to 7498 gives 6.14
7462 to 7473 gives 6.19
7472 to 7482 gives 5.97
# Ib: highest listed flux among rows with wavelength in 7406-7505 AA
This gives 6.65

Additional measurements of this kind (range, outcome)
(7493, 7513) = 6.37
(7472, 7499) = 6.46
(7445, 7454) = 6.45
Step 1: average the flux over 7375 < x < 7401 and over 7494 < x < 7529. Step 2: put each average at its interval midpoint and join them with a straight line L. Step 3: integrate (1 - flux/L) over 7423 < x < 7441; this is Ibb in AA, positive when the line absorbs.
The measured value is 0.20 AA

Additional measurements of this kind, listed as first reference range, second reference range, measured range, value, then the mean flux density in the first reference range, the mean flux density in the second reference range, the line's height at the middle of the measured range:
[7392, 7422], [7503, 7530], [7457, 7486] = 0.1 AA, 6.22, 6.24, 6.23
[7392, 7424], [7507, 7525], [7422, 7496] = -0.7 AA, 6.2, 6.22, 6.21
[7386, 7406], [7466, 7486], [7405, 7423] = 0.4 AA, 6.28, 6.25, 6.27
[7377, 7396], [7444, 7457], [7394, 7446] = 1.1 AA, 6.37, 6.39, 6.38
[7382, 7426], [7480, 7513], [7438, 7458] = -0.6 AA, 6.21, 6.18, 6.2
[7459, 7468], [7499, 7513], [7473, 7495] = -0.3 AA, 6.16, 6.13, 6.15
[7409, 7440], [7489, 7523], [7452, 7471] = -0.2 AA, 6.2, 6.22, 6.21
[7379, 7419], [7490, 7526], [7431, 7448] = -0.1 AA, 6.28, 6.22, 6.26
